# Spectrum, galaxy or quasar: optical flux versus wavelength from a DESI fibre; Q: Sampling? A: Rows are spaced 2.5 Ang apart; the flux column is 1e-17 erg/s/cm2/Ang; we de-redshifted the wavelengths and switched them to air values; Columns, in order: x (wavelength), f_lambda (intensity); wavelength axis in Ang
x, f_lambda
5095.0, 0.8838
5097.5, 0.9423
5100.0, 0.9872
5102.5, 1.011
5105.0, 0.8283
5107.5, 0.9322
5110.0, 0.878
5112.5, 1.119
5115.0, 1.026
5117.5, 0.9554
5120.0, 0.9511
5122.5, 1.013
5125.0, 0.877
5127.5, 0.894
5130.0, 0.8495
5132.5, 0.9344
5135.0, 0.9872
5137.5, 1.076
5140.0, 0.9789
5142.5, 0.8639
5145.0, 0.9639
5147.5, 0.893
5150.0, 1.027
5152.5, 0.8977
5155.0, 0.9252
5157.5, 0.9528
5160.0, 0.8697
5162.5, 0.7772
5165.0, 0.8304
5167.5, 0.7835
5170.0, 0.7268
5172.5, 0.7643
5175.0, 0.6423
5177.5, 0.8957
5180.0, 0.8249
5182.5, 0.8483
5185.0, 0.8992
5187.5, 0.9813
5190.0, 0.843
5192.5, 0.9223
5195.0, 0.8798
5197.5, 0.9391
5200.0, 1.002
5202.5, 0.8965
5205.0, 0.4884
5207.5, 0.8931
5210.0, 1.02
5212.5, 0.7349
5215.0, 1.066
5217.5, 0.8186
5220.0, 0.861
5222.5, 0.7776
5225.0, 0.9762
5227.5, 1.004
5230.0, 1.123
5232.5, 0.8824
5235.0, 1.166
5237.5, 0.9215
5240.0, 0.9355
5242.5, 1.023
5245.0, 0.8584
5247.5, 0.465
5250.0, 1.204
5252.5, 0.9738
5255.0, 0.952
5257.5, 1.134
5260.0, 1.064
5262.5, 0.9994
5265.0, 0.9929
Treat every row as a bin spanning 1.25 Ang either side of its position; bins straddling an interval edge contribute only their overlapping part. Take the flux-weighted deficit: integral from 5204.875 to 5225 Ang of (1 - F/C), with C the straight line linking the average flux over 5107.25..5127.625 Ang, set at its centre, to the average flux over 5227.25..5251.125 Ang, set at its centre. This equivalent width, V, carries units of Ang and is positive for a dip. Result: 2.0 Ang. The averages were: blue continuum 0.966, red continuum 0.955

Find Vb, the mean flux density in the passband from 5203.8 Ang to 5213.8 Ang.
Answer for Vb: 0.787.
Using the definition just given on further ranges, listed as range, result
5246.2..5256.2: 0.898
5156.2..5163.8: 0.867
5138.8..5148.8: 0.925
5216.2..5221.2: 0.842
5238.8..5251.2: 0.896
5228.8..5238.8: 1.02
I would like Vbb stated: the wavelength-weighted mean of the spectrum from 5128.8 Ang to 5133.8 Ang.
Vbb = 0.893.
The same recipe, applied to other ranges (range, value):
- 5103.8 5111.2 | 0.88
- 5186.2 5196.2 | 0.907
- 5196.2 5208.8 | 0.845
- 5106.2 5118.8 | 0.981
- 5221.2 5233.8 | 0.953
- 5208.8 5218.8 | 0.909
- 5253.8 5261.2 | 1.05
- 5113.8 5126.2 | 0.965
